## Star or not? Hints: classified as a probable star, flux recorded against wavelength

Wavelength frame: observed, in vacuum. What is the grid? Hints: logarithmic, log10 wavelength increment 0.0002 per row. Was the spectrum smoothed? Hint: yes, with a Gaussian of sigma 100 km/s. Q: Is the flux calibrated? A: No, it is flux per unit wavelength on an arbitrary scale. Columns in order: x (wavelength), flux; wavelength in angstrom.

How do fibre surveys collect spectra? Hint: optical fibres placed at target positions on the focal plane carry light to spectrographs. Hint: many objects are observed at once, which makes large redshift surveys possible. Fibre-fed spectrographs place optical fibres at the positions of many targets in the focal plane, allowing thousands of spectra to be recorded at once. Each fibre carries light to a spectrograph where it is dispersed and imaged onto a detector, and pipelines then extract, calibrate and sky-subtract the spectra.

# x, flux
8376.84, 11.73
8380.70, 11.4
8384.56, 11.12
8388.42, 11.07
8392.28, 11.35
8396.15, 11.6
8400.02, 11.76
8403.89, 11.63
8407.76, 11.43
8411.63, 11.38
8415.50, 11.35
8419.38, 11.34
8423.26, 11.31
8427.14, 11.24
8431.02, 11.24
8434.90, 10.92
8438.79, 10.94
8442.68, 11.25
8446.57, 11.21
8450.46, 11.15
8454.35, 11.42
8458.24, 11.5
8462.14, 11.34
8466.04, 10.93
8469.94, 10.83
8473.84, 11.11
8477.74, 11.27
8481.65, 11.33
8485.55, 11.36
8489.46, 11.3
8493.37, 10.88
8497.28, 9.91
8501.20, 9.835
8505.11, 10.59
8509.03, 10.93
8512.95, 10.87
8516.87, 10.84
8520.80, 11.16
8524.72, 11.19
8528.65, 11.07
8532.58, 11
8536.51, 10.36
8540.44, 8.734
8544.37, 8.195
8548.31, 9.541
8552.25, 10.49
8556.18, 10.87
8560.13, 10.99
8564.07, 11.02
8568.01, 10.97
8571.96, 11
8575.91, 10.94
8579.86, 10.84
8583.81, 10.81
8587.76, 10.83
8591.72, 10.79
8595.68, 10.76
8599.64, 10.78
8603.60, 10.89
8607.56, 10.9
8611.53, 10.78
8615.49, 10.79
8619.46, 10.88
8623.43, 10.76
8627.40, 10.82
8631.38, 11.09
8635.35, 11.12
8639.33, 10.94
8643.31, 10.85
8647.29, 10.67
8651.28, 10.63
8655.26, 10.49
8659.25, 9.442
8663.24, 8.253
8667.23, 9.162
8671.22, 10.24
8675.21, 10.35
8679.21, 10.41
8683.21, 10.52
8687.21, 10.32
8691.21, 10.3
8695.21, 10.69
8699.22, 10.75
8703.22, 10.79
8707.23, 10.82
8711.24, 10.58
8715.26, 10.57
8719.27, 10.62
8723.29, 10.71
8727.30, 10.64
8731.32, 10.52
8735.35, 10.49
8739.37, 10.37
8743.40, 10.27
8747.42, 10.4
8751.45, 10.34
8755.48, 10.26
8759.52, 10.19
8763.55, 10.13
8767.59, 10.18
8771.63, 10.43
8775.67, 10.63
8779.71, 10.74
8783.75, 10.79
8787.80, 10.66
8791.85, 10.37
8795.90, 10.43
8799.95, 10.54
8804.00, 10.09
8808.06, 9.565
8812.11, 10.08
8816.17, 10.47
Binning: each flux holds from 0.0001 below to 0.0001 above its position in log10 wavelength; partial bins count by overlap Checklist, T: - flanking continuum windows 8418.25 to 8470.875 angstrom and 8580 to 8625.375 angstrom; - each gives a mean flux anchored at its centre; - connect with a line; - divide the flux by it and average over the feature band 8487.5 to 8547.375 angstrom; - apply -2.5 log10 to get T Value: 0.06 mag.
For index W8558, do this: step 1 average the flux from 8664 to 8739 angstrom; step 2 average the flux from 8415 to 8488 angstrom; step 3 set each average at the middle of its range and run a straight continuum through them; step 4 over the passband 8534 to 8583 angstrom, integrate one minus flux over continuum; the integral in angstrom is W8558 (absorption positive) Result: 2.4 angstrom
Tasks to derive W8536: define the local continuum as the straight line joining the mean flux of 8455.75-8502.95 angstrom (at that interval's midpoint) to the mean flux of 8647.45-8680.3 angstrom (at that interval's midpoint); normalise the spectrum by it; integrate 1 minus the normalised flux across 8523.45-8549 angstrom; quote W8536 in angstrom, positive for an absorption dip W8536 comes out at 1.5 angstrom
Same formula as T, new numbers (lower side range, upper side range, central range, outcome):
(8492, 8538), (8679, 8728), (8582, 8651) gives -0.02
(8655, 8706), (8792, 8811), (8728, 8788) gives -0.03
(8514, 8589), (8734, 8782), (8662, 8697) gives 0.04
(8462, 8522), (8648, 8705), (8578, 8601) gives -0.03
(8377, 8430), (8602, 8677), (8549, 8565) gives 0.01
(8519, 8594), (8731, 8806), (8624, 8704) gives 0.01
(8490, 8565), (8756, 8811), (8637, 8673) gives 0.03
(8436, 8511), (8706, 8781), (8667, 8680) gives 0.05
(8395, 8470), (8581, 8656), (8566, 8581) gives 0.00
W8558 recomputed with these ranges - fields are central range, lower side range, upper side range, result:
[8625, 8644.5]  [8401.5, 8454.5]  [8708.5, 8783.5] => -0.4 angstrom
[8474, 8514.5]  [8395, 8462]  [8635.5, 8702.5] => 0.8 angstrom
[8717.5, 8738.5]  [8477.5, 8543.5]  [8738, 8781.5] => -0.4 angstrom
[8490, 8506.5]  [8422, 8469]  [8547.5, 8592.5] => 1.0 angstrom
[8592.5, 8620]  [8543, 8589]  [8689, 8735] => -0.6 angstrom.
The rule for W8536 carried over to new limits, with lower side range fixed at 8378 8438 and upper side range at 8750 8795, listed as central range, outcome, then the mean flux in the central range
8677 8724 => 0.1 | 10.6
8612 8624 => 0.0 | 10.8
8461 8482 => 0.1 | 11.1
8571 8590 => 0.1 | 10.9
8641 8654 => 0.0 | 10.7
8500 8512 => 0.6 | 10.5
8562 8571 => 0.0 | 11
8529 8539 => 0.3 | 10.6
